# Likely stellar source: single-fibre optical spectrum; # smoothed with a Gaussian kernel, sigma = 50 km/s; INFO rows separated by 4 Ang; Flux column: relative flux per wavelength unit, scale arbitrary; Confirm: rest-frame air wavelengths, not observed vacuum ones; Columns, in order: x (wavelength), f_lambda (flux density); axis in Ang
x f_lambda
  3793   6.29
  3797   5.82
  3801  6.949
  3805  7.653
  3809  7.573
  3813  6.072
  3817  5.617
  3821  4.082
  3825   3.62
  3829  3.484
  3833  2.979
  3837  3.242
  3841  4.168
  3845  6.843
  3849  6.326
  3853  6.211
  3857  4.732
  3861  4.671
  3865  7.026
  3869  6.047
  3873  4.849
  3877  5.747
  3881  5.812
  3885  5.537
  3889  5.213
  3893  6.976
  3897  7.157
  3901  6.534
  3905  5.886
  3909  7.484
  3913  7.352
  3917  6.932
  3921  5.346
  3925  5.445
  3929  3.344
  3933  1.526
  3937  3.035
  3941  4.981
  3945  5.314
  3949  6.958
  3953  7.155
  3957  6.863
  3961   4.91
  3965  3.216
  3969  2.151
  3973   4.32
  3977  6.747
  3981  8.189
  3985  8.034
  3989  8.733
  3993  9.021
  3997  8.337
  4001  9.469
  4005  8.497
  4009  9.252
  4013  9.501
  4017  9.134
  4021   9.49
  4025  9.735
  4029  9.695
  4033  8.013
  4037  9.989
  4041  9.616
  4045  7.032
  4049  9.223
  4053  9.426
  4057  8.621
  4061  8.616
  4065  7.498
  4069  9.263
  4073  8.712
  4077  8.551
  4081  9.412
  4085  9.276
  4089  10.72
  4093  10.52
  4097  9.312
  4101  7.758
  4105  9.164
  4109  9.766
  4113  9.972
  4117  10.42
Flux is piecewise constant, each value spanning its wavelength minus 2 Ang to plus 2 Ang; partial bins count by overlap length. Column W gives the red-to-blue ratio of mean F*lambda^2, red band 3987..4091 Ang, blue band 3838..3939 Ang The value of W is 1.7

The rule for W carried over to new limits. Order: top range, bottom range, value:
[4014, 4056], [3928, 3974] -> 2.11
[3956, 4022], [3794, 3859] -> 1.50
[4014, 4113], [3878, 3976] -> 1.81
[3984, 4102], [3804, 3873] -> 1.90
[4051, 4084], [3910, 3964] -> 1.76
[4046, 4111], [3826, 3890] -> 1.97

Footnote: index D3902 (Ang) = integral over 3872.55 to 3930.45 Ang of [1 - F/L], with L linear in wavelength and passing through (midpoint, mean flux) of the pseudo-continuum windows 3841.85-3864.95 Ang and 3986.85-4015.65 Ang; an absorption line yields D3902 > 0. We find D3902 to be 6.6 Ang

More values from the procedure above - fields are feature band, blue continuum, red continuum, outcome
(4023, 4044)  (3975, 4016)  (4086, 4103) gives -0.8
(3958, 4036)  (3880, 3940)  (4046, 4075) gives -2.8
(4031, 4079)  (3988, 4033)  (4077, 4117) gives 3.2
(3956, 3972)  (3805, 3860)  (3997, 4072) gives 7.3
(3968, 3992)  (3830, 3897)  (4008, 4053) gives 4.2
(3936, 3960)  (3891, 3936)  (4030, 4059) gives 2.9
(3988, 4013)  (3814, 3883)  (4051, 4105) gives -4.0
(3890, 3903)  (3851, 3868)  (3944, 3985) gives -2.4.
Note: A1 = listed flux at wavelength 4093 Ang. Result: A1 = 10.52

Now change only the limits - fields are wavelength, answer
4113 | 9.972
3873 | 4.849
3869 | 6.047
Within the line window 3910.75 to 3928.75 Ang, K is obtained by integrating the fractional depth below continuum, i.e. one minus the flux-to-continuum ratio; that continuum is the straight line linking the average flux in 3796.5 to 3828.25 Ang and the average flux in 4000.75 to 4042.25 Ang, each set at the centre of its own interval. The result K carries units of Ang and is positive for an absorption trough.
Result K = 3.78 Ang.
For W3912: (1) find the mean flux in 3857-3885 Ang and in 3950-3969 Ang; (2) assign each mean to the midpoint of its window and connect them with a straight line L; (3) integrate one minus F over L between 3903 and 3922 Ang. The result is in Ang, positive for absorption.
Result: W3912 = -4.3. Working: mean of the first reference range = 5.61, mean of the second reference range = 5.25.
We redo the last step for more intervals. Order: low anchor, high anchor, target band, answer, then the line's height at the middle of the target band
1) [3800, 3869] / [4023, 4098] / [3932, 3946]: 6.62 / 7.1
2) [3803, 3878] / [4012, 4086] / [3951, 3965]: 2.84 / 7.38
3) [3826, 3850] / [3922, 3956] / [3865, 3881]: -4.35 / 4.54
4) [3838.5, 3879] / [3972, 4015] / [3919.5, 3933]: 5.29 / 6.96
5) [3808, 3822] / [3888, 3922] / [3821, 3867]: 9.76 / 6.09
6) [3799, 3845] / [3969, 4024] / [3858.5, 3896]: 1.83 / 6.08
